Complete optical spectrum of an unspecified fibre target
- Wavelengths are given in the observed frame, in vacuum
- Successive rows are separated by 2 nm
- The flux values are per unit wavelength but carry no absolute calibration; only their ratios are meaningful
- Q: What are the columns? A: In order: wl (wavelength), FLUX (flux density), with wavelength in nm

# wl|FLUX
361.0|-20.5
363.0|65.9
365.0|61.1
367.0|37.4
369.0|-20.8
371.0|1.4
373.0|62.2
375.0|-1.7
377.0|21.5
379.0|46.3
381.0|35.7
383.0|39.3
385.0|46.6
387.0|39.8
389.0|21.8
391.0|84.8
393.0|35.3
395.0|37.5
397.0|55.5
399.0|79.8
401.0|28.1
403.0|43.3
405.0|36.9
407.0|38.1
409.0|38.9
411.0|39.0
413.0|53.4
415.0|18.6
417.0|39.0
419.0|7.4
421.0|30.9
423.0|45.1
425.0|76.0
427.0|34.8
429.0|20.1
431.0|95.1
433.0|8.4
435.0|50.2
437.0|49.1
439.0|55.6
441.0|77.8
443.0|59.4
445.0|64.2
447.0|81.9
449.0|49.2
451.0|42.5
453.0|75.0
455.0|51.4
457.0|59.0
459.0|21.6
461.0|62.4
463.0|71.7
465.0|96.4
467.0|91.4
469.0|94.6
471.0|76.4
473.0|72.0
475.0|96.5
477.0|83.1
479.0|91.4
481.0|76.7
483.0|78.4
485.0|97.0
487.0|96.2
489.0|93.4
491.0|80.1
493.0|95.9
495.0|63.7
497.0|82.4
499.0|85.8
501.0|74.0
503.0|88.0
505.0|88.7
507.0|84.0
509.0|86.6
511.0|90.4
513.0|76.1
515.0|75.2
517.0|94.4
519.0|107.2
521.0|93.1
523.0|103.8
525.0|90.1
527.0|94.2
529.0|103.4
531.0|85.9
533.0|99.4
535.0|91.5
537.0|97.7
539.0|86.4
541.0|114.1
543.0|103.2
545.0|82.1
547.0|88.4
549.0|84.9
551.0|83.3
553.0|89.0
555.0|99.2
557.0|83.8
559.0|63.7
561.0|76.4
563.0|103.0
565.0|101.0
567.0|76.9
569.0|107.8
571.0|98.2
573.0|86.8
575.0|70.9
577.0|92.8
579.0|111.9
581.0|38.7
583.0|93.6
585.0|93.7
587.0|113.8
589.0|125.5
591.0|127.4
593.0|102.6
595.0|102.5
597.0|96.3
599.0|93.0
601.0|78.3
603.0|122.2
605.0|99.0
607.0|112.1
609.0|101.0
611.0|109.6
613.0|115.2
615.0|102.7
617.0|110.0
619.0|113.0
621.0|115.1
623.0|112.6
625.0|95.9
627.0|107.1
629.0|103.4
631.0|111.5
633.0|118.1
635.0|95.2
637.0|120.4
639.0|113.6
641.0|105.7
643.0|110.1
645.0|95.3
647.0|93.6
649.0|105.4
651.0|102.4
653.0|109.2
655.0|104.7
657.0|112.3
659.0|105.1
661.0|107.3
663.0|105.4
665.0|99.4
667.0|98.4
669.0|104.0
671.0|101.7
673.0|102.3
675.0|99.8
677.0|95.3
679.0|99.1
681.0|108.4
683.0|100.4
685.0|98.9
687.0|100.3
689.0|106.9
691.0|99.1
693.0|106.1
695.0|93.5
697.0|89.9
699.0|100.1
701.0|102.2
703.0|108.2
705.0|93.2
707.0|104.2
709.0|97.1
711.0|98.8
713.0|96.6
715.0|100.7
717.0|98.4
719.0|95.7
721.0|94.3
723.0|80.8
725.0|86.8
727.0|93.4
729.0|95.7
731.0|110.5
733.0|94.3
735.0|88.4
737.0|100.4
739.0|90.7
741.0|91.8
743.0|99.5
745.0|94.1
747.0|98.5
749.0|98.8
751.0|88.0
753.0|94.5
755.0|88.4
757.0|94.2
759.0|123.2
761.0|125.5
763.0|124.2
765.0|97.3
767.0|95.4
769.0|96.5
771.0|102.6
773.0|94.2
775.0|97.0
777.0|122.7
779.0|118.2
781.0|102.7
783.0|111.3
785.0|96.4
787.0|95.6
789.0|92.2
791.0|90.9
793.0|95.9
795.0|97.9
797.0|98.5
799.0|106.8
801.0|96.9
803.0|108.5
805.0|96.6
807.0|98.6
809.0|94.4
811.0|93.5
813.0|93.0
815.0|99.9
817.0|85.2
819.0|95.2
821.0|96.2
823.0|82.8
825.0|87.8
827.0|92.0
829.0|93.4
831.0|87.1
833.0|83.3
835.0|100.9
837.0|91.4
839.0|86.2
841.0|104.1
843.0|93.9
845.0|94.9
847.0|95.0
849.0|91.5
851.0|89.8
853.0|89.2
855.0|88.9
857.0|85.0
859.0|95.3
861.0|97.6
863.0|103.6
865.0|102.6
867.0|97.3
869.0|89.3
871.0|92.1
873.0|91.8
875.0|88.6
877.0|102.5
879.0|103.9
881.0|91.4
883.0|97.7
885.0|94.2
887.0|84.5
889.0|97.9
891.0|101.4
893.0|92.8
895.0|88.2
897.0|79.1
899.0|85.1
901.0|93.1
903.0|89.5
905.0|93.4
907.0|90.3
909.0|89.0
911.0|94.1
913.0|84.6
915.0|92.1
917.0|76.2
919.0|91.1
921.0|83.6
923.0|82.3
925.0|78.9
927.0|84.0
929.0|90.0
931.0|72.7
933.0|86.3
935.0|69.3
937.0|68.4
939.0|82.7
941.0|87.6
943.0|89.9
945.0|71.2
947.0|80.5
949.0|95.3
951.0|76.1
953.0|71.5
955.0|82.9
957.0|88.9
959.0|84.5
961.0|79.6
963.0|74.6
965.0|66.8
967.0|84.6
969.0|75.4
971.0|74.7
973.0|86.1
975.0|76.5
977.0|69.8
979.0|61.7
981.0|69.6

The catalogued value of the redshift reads 0.158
